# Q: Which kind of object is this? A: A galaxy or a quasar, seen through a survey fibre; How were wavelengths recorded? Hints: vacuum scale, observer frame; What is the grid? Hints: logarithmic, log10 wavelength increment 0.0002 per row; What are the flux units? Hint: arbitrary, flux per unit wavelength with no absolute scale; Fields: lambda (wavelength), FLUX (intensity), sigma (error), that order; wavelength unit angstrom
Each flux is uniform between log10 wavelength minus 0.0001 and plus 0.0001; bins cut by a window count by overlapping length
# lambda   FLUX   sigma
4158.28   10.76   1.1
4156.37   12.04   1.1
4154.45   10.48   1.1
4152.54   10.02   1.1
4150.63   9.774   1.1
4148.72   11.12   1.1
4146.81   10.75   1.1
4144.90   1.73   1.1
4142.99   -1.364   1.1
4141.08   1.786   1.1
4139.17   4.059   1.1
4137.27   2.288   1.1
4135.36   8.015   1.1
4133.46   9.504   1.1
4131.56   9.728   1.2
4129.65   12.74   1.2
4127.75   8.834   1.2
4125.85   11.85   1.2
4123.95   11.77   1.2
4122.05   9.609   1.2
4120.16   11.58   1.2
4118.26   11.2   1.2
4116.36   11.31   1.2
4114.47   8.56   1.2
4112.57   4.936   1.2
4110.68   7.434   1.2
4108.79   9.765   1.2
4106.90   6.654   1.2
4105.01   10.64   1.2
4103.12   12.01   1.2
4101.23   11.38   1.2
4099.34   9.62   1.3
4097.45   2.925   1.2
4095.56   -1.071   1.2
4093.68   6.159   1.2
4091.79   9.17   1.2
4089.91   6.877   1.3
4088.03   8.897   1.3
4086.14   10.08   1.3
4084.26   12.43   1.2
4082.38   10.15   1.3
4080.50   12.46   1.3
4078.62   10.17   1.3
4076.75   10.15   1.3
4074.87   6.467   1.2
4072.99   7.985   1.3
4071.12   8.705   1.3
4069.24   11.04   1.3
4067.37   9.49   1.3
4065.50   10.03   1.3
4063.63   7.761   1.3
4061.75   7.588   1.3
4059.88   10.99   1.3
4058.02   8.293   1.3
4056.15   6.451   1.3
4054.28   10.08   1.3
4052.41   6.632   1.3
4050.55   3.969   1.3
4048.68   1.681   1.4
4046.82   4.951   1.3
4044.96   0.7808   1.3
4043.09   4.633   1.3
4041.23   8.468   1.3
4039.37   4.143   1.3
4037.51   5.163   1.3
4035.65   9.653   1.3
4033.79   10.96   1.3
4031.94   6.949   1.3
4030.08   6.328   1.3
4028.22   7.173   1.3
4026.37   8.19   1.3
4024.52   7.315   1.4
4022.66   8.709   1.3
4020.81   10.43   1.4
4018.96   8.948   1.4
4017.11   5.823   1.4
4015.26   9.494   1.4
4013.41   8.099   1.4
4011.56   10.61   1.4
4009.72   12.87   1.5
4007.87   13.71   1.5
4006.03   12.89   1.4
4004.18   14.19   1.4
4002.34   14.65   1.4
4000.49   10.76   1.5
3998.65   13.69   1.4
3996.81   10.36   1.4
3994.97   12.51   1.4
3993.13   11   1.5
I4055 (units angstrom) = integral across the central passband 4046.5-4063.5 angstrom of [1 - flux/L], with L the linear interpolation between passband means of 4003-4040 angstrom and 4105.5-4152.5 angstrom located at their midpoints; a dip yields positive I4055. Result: 3.8 angstrom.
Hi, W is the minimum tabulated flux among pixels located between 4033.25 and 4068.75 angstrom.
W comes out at 0.7808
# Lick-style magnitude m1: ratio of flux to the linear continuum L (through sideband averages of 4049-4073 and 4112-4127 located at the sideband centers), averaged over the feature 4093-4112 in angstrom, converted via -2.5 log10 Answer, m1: 0.27 mag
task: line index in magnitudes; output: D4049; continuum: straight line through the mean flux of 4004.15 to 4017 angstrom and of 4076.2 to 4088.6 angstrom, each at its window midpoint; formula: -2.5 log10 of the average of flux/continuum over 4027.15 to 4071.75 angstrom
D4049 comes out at 0.46 mag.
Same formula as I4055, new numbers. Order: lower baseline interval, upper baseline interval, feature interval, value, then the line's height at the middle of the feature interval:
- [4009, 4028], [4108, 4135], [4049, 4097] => 5.8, 9.44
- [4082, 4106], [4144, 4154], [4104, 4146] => 3.6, 8.61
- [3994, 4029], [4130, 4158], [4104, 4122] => -2.4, 8.1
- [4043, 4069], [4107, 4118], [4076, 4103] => -3.0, 7.8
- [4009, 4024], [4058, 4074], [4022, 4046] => 6.4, 9.22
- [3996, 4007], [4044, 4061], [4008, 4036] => 3.2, 10.1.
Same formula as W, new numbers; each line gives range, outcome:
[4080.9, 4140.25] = -1.071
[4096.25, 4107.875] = 2.925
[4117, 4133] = 8.834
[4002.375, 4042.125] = 4.143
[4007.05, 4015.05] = 8.099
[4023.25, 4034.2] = 6.328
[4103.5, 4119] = 4.936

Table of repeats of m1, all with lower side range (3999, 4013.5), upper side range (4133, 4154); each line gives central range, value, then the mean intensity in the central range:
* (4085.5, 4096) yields 0.24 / 6.96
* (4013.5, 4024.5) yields 0.36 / 8.52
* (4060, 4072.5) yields 0.06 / 9.18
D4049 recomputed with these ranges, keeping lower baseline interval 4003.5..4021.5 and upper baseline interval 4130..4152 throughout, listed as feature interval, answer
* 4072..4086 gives -0.184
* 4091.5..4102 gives 0.270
